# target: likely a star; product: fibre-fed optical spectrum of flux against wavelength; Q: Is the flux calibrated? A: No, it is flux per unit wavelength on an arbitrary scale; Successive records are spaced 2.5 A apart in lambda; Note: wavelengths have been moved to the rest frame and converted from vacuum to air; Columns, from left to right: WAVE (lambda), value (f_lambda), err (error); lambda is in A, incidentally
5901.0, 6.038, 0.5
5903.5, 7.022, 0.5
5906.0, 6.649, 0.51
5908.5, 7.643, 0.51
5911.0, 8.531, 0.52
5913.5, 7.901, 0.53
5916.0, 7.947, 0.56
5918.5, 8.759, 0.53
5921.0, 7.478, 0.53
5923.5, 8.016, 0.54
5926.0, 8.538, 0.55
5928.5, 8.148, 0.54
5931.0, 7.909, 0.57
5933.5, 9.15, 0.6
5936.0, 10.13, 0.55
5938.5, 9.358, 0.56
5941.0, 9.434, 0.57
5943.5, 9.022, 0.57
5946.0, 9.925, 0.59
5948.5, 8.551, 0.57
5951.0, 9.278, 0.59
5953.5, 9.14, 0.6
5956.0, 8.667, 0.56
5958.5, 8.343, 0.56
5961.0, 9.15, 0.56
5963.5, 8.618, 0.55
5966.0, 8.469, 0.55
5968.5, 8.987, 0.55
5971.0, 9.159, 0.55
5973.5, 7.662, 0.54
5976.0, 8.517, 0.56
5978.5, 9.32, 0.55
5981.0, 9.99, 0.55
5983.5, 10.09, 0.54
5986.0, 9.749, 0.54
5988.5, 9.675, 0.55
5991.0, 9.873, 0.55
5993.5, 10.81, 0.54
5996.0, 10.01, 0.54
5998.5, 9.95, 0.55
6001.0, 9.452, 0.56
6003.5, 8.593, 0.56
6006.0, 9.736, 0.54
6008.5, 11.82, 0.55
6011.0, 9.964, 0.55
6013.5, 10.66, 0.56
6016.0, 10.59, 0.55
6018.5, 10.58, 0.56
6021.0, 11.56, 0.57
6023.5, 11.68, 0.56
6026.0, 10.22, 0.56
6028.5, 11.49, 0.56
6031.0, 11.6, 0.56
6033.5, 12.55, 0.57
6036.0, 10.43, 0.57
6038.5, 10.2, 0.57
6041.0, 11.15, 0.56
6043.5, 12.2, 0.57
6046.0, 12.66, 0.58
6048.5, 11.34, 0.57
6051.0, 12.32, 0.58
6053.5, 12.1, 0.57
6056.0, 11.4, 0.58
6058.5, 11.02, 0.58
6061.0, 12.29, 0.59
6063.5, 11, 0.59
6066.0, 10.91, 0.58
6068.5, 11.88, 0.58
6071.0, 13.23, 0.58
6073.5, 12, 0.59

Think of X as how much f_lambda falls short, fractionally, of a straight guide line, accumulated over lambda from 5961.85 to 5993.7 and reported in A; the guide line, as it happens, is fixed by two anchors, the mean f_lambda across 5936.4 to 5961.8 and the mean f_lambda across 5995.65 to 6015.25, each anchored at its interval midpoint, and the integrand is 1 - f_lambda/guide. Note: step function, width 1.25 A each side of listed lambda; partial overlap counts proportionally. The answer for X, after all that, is 1.1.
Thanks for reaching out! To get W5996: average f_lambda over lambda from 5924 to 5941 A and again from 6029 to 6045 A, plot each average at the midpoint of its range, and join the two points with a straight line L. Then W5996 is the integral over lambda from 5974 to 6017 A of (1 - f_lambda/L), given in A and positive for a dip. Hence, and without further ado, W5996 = 2.1 A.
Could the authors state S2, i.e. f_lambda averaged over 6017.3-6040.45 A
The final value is 11.1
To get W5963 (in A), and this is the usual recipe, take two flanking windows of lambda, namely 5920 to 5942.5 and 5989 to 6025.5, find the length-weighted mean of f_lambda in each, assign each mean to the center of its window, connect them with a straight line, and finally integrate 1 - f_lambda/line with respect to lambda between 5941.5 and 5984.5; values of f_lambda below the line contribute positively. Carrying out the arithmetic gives 1.8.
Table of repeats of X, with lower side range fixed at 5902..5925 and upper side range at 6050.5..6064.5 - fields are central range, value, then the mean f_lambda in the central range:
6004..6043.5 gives -0.7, 10.9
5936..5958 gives -1.4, 9.2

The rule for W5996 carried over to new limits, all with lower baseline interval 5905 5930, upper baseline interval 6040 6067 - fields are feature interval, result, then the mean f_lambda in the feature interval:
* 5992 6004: 0.4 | 9.84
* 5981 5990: 0.0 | 9.86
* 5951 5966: 0.5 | 8.8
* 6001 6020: 0.5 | 10.2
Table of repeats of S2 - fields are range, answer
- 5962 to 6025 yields 9.82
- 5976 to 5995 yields 9.84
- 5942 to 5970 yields 8.93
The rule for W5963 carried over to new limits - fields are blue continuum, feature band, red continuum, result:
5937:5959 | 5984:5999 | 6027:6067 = 0.24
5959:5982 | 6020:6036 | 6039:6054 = -0.43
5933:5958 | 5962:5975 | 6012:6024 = 1.58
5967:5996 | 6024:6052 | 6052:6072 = -1.07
